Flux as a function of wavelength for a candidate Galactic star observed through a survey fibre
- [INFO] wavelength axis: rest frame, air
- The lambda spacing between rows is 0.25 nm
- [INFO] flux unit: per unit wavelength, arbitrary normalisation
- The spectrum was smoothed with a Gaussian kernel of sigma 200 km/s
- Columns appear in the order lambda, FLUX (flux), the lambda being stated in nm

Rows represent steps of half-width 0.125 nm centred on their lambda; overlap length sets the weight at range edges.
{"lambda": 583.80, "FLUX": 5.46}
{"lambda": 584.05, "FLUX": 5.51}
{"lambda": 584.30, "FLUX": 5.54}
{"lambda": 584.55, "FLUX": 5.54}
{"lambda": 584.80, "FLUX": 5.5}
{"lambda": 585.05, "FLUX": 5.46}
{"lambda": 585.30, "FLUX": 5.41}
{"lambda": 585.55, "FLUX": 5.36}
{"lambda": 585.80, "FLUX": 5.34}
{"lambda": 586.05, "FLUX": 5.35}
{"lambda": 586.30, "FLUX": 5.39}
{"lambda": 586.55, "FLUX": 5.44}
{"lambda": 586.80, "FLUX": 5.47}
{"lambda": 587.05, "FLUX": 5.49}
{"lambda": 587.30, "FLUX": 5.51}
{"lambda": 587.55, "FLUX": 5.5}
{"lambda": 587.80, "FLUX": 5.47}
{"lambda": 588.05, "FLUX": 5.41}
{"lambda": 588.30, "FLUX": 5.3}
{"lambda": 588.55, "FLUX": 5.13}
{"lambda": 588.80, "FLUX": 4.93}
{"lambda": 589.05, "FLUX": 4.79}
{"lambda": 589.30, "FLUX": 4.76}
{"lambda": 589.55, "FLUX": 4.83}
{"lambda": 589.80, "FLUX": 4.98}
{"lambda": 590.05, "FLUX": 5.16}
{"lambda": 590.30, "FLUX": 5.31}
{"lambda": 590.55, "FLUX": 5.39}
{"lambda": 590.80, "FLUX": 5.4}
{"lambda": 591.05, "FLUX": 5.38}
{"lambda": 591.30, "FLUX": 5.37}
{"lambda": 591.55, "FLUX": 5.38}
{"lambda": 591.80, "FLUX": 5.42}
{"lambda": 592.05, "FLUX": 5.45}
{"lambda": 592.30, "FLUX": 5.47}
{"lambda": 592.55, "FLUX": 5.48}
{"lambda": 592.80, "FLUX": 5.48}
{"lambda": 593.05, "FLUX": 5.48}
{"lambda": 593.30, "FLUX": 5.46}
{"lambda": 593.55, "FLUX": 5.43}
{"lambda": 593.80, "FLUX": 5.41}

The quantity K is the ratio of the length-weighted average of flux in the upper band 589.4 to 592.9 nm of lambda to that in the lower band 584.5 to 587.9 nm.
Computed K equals 0.98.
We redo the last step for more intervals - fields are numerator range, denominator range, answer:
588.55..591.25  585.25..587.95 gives 0.94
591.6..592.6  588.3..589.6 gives 1.10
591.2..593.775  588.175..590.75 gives 1.07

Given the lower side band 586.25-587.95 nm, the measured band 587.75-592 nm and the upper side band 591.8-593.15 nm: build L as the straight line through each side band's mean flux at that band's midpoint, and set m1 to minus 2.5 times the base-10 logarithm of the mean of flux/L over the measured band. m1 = 0.055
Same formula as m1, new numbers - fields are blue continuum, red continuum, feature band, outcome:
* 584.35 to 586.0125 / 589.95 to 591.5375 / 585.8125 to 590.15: 0.032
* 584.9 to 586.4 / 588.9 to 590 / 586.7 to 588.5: -0.066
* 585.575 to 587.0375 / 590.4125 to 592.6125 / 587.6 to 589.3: 0.052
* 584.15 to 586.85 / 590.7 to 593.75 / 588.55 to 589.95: 0.115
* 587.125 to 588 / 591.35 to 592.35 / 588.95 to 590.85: 0.079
